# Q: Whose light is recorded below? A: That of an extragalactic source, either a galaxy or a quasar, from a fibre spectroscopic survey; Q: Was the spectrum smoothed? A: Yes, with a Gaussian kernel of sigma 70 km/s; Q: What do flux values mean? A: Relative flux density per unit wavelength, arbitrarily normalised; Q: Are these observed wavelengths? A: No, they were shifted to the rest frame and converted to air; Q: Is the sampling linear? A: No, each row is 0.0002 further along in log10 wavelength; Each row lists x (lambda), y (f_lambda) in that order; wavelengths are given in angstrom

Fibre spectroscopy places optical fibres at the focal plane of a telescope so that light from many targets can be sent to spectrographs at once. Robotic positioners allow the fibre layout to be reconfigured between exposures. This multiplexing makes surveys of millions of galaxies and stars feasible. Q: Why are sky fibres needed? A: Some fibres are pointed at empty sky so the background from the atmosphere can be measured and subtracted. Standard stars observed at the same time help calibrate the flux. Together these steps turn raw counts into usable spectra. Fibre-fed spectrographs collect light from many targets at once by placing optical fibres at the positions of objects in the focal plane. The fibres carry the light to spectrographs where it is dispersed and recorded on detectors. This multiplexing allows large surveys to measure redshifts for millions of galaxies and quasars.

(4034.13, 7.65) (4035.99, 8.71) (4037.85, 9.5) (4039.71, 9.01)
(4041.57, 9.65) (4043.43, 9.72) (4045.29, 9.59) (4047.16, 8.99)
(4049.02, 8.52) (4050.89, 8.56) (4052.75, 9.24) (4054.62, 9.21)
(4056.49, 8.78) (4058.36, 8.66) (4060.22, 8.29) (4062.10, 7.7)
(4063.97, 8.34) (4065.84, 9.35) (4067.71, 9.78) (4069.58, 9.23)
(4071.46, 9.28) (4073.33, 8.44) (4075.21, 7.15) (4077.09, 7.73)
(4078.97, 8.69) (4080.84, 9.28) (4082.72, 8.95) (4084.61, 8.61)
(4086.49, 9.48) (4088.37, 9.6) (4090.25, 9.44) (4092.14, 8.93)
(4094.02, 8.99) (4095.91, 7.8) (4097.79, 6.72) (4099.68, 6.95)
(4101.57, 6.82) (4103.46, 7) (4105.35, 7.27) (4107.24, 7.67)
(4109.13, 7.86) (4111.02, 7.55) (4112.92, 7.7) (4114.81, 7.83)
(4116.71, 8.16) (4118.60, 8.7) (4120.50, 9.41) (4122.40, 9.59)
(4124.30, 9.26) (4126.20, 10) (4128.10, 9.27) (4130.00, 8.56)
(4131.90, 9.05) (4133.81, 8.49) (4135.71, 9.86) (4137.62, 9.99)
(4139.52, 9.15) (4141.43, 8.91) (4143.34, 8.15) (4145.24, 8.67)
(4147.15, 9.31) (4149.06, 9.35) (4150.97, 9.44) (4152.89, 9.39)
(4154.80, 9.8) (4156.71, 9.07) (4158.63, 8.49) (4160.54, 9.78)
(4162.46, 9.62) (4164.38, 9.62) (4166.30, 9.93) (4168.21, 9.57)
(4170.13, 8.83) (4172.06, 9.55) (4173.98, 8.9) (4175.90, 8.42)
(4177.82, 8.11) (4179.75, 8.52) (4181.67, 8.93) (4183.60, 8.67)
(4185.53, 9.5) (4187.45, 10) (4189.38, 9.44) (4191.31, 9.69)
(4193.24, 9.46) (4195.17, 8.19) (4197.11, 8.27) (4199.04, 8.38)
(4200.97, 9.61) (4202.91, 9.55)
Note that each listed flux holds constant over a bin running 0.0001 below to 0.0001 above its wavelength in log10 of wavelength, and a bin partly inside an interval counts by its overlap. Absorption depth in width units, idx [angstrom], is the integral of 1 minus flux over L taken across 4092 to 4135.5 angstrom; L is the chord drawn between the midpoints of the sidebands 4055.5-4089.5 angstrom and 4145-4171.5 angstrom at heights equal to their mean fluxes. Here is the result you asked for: 3.81 angstrom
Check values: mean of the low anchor 8.75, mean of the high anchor 9.37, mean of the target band 8.26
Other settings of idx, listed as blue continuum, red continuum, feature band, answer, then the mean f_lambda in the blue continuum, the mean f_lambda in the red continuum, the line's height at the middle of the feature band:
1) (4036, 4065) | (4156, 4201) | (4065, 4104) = 2.0 angstrom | 8.91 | 9.1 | 8.96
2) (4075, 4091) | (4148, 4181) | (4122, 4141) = -0.5 angstrom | 8.84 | 9.2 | 9.05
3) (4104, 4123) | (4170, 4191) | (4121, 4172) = -4.3 angstrom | 8.12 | 9.02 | 8.56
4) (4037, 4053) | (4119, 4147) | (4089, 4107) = 2.7 angstrom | 9.2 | 9.16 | 9.18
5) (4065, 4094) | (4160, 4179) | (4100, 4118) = 3.0 angstrom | 8.93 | 9.21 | 9.02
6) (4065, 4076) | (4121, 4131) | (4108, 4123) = 1.5 angstrom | 8.89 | 9.34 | 9.25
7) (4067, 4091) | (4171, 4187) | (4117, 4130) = -0.6 angstrom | 8.88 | 8.86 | 8.87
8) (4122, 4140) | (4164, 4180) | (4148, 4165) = -0.4 angstrom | 9.32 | 9.05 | 9.15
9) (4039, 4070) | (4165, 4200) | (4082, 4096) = -0.1 angstrom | 8.97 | 9.03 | 8.99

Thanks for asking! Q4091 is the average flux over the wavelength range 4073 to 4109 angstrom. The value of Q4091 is 8.17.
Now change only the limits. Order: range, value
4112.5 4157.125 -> 9.06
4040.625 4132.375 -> 8.6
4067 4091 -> 8.88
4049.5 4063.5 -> 8.62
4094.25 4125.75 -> 7.95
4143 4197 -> 9.15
